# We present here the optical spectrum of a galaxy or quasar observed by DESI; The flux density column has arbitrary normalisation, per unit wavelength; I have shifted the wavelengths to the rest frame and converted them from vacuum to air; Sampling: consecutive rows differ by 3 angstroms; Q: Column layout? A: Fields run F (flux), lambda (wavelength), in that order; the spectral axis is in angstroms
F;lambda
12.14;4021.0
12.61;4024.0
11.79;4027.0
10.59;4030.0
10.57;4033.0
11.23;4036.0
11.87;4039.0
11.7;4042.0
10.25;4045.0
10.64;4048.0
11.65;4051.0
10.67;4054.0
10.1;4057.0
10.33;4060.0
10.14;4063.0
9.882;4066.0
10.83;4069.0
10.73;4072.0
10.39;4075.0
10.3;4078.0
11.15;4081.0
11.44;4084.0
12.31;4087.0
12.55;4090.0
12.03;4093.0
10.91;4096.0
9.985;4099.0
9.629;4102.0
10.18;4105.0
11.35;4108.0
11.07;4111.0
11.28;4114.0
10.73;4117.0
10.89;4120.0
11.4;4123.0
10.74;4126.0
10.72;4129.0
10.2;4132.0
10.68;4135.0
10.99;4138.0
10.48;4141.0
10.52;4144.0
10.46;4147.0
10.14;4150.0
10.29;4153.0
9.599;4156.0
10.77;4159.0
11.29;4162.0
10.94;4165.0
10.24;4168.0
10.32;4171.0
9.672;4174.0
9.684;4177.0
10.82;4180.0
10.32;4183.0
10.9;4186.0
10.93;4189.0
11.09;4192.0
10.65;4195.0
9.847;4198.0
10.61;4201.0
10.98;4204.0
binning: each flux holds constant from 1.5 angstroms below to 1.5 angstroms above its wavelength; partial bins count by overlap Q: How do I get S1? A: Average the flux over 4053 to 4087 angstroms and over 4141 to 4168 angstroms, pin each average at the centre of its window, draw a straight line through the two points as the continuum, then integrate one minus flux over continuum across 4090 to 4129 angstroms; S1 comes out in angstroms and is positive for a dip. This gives -1.3 angstroms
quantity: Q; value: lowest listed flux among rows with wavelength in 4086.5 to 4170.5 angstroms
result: 9.599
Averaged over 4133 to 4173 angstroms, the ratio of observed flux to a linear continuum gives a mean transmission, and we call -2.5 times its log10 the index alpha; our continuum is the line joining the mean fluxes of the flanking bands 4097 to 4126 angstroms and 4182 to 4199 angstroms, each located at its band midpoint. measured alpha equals 0.02 mag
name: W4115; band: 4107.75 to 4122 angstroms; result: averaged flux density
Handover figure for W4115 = 11.1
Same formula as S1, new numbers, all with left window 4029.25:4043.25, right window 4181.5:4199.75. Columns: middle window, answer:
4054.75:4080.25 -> 1.7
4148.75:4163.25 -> 0.5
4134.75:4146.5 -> 0.2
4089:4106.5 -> 0.2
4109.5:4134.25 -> 0.0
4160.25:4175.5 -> 0.3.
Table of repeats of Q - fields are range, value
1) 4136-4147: 10.46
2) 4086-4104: 9.629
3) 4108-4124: 10.73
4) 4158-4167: 10.77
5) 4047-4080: 9.882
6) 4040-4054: 10.25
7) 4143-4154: 10.14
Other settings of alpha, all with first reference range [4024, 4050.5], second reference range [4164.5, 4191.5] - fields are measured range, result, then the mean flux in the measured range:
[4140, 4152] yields 0.02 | 10.4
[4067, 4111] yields -0.01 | 11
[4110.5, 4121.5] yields -0.02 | 11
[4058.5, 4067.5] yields 0.10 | 10.1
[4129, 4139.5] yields 0.00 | 10.6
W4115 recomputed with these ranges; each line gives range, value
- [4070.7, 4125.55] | 11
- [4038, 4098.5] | 11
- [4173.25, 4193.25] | 10.5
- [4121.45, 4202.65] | 10.5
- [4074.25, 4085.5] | 10.8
